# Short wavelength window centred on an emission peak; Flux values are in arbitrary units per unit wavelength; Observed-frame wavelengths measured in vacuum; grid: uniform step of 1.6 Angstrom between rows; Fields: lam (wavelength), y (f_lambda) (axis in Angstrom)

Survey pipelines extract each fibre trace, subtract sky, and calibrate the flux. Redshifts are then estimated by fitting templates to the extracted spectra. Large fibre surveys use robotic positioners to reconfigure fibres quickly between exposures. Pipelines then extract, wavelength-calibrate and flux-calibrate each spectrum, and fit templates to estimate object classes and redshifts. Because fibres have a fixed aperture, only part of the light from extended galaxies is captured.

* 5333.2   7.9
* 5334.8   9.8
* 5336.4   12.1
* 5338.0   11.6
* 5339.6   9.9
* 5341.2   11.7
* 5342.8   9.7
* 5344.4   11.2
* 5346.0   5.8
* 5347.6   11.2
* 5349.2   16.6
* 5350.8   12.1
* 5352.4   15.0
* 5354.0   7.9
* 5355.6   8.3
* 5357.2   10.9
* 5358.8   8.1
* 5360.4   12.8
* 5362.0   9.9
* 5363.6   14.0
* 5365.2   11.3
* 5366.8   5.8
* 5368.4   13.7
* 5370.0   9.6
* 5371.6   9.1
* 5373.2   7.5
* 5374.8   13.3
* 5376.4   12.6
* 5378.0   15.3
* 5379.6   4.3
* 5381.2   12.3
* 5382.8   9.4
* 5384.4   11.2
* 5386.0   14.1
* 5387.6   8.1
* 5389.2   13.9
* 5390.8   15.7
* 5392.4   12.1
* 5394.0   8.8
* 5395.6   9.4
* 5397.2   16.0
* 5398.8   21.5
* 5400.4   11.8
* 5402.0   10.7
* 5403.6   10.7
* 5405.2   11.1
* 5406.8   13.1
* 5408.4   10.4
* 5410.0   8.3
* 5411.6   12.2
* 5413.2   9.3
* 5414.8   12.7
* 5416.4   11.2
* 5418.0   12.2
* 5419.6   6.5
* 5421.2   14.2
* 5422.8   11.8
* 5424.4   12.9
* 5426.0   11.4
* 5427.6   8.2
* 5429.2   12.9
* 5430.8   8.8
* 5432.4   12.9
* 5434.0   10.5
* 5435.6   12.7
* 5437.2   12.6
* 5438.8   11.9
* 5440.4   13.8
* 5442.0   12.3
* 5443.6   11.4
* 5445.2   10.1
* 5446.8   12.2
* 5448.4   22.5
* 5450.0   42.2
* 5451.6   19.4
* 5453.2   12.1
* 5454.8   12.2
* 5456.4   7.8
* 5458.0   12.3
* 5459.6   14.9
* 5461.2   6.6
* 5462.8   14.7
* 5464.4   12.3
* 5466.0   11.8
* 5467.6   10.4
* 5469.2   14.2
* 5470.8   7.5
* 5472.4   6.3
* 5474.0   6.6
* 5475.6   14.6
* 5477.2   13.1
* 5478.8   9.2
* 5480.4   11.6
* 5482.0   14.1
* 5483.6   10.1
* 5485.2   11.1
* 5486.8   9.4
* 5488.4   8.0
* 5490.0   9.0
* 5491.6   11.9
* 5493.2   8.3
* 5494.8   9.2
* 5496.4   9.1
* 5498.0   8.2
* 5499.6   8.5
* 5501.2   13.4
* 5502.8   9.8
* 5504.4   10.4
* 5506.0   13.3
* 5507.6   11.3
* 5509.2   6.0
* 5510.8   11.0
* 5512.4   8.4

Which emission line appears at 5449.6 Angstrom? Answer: [O III] 5007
